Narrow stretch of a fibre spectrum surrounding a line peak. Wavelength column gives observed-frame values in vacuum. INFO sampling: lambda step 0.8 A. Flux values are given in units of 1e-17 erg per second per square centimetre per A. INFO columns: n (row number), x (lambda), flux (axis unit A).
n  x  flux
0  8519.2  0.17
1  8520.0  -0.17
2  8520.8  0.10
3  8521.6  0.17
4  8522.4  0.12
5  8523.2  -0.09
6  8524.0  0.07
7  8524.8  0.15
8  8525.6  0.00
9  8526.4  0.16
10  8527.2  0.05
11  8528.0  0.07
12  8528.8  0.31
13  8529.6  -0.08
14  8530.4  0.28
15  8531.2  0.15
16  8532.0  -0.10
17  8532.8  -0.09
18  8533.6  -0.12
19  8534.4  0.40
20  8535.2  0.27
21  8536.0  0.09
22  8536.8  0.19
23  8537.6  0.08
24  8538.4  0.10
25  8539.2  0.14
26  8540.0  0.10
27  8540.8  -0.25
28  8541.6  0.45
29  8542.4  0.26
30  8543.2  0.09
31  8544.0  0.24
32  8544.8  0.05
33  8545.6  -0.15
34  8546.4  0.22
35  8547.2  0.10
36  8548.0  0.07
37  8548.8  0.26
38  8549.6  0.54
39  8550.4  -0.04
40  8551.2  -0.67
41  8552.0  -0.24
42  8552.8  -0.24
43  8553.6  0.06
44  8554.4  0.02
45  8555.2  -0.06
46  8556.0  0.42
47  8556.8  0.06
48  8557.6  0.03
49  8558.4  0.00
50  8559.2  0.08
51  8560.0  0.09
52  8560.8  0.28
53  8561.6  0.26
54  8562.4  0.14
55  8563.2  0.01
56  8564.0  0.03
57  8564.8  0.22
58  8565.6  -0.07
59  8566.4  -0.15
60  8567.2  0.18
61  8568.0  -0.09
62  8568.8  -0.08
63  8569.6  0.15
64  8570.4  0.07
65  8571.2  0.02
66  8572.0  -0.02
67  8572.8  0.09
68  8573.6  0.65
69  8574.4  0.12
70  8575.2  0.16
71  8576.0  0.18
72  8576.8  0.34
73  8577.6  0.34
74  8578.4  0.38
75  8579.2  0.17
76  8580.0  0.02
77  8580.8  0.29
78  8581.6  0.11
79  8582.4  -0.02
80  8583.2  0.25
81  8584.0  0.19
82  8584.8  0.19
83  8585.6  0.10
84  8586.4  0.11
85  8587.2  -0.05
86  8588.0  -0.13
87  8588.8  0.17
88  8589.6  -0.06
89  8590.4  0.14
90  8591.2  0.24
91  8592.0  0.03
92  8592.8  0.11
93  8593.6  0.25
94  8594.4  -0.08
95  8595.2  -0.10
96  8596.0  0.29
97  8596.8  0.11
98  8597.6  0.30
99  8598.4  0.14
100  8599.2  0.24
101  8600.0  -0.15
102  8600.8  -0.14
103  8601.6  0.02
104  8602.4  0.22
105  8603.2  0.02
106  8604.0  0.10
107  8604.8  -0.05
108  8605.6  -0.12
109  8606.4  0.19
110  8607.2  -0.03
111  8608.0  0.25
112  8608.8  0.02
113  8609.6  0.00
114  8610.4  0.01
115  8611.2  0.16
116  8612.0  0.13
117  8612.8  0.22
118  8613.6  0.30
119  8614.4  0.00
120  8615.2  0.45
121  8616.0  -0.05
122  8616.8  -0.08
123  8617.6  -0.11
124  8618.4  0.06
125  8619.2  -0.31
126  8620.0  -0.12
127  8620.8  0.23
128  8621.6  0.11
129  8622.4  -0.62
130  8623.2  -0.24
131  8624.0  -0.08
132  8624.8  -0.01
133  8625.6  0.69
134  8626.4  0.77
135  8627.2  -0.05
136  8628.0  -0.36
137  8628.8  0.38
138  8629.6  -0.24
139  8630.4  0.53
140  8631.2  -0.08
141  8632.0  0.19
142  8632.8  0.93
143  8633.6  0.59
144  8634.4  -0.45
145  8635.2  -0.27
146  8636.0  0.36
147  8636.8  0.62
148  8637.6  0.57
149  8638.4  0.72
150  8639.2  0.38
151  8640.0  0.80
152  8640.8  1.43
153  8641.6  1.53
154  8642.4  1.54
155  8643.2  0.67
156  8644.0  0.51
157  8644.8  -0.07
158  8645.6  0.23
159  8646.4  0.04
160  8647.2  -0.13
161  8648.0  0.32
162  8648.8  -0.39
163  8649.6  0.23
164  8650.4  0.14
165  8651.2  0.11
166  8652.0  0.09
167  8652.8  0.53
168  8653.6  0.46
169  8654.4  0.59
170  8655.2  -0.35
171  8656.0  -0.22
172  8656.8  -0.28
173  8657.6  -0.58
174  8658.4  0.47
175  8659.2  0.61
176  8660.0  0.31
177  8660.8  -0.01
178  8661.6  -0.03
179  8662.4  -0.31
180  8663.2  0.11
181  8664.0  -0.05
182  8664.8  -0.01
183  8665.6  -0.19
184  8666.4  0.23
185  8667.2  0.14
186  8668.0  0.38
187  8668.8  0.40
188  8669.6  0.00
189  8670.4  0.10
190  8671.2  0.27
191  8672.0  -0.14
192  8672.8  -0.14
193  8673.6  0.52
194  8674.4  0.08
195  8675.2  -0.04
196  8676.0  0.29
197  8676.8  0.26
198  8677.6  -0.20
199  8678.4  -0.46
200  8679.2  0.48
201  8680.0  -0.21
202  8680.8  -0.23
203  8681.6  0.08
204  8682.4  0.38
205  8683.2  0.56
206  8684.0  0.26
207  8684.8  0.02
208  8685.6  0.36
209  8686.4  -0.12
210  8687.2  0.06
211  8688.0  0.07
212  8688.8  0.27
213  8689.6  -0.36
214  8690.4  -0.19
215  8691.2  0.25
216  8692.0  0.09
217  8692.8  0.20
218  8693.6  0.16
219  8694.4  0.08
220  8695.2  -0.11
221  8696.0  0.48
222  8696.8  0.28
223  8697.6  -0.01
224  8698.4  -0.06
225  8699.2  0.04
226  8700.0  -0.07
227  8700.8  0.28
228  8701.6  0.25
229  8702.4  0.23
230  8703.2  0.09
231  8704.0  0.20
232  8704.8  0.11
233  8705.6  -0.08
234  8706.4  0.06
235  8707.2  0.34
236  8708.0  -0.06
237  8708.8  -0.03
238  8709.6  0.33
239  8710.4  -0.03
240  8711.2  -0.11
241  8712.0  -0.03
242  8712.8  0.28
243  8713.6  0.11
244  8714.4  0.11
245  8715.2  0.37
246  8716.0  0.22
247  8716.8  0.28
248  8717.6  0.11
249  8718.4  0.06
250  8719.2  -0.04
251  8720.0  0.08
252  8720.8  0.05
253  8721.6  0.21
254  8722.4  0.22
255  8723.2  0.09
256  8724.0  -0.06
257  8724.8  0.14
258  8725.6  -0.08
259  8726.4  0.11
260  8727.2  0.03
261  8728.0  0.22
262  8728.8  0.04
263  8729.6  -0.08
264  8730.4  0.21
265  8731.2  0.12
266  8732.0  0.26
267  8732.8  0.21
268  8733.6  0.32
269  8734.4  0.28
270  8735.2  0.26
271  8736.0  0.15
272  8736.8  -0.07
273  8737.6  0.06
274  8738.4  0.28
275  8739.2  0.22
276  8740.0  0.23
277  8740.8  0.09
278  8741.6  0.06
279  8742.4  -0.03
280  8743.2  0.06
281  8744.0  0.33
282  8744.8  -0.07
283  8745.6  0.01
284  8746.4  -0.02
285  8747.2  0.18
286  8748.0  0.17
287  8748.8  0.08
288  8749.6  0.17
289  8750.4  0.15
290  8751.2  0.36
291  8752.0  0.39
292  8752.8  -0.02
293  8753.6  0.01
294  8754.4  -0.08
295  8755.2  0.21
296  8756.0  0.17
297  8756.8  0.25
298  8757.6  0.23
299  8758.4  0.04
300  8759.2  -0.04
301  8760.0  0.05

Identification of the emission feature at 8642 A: Hbeta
